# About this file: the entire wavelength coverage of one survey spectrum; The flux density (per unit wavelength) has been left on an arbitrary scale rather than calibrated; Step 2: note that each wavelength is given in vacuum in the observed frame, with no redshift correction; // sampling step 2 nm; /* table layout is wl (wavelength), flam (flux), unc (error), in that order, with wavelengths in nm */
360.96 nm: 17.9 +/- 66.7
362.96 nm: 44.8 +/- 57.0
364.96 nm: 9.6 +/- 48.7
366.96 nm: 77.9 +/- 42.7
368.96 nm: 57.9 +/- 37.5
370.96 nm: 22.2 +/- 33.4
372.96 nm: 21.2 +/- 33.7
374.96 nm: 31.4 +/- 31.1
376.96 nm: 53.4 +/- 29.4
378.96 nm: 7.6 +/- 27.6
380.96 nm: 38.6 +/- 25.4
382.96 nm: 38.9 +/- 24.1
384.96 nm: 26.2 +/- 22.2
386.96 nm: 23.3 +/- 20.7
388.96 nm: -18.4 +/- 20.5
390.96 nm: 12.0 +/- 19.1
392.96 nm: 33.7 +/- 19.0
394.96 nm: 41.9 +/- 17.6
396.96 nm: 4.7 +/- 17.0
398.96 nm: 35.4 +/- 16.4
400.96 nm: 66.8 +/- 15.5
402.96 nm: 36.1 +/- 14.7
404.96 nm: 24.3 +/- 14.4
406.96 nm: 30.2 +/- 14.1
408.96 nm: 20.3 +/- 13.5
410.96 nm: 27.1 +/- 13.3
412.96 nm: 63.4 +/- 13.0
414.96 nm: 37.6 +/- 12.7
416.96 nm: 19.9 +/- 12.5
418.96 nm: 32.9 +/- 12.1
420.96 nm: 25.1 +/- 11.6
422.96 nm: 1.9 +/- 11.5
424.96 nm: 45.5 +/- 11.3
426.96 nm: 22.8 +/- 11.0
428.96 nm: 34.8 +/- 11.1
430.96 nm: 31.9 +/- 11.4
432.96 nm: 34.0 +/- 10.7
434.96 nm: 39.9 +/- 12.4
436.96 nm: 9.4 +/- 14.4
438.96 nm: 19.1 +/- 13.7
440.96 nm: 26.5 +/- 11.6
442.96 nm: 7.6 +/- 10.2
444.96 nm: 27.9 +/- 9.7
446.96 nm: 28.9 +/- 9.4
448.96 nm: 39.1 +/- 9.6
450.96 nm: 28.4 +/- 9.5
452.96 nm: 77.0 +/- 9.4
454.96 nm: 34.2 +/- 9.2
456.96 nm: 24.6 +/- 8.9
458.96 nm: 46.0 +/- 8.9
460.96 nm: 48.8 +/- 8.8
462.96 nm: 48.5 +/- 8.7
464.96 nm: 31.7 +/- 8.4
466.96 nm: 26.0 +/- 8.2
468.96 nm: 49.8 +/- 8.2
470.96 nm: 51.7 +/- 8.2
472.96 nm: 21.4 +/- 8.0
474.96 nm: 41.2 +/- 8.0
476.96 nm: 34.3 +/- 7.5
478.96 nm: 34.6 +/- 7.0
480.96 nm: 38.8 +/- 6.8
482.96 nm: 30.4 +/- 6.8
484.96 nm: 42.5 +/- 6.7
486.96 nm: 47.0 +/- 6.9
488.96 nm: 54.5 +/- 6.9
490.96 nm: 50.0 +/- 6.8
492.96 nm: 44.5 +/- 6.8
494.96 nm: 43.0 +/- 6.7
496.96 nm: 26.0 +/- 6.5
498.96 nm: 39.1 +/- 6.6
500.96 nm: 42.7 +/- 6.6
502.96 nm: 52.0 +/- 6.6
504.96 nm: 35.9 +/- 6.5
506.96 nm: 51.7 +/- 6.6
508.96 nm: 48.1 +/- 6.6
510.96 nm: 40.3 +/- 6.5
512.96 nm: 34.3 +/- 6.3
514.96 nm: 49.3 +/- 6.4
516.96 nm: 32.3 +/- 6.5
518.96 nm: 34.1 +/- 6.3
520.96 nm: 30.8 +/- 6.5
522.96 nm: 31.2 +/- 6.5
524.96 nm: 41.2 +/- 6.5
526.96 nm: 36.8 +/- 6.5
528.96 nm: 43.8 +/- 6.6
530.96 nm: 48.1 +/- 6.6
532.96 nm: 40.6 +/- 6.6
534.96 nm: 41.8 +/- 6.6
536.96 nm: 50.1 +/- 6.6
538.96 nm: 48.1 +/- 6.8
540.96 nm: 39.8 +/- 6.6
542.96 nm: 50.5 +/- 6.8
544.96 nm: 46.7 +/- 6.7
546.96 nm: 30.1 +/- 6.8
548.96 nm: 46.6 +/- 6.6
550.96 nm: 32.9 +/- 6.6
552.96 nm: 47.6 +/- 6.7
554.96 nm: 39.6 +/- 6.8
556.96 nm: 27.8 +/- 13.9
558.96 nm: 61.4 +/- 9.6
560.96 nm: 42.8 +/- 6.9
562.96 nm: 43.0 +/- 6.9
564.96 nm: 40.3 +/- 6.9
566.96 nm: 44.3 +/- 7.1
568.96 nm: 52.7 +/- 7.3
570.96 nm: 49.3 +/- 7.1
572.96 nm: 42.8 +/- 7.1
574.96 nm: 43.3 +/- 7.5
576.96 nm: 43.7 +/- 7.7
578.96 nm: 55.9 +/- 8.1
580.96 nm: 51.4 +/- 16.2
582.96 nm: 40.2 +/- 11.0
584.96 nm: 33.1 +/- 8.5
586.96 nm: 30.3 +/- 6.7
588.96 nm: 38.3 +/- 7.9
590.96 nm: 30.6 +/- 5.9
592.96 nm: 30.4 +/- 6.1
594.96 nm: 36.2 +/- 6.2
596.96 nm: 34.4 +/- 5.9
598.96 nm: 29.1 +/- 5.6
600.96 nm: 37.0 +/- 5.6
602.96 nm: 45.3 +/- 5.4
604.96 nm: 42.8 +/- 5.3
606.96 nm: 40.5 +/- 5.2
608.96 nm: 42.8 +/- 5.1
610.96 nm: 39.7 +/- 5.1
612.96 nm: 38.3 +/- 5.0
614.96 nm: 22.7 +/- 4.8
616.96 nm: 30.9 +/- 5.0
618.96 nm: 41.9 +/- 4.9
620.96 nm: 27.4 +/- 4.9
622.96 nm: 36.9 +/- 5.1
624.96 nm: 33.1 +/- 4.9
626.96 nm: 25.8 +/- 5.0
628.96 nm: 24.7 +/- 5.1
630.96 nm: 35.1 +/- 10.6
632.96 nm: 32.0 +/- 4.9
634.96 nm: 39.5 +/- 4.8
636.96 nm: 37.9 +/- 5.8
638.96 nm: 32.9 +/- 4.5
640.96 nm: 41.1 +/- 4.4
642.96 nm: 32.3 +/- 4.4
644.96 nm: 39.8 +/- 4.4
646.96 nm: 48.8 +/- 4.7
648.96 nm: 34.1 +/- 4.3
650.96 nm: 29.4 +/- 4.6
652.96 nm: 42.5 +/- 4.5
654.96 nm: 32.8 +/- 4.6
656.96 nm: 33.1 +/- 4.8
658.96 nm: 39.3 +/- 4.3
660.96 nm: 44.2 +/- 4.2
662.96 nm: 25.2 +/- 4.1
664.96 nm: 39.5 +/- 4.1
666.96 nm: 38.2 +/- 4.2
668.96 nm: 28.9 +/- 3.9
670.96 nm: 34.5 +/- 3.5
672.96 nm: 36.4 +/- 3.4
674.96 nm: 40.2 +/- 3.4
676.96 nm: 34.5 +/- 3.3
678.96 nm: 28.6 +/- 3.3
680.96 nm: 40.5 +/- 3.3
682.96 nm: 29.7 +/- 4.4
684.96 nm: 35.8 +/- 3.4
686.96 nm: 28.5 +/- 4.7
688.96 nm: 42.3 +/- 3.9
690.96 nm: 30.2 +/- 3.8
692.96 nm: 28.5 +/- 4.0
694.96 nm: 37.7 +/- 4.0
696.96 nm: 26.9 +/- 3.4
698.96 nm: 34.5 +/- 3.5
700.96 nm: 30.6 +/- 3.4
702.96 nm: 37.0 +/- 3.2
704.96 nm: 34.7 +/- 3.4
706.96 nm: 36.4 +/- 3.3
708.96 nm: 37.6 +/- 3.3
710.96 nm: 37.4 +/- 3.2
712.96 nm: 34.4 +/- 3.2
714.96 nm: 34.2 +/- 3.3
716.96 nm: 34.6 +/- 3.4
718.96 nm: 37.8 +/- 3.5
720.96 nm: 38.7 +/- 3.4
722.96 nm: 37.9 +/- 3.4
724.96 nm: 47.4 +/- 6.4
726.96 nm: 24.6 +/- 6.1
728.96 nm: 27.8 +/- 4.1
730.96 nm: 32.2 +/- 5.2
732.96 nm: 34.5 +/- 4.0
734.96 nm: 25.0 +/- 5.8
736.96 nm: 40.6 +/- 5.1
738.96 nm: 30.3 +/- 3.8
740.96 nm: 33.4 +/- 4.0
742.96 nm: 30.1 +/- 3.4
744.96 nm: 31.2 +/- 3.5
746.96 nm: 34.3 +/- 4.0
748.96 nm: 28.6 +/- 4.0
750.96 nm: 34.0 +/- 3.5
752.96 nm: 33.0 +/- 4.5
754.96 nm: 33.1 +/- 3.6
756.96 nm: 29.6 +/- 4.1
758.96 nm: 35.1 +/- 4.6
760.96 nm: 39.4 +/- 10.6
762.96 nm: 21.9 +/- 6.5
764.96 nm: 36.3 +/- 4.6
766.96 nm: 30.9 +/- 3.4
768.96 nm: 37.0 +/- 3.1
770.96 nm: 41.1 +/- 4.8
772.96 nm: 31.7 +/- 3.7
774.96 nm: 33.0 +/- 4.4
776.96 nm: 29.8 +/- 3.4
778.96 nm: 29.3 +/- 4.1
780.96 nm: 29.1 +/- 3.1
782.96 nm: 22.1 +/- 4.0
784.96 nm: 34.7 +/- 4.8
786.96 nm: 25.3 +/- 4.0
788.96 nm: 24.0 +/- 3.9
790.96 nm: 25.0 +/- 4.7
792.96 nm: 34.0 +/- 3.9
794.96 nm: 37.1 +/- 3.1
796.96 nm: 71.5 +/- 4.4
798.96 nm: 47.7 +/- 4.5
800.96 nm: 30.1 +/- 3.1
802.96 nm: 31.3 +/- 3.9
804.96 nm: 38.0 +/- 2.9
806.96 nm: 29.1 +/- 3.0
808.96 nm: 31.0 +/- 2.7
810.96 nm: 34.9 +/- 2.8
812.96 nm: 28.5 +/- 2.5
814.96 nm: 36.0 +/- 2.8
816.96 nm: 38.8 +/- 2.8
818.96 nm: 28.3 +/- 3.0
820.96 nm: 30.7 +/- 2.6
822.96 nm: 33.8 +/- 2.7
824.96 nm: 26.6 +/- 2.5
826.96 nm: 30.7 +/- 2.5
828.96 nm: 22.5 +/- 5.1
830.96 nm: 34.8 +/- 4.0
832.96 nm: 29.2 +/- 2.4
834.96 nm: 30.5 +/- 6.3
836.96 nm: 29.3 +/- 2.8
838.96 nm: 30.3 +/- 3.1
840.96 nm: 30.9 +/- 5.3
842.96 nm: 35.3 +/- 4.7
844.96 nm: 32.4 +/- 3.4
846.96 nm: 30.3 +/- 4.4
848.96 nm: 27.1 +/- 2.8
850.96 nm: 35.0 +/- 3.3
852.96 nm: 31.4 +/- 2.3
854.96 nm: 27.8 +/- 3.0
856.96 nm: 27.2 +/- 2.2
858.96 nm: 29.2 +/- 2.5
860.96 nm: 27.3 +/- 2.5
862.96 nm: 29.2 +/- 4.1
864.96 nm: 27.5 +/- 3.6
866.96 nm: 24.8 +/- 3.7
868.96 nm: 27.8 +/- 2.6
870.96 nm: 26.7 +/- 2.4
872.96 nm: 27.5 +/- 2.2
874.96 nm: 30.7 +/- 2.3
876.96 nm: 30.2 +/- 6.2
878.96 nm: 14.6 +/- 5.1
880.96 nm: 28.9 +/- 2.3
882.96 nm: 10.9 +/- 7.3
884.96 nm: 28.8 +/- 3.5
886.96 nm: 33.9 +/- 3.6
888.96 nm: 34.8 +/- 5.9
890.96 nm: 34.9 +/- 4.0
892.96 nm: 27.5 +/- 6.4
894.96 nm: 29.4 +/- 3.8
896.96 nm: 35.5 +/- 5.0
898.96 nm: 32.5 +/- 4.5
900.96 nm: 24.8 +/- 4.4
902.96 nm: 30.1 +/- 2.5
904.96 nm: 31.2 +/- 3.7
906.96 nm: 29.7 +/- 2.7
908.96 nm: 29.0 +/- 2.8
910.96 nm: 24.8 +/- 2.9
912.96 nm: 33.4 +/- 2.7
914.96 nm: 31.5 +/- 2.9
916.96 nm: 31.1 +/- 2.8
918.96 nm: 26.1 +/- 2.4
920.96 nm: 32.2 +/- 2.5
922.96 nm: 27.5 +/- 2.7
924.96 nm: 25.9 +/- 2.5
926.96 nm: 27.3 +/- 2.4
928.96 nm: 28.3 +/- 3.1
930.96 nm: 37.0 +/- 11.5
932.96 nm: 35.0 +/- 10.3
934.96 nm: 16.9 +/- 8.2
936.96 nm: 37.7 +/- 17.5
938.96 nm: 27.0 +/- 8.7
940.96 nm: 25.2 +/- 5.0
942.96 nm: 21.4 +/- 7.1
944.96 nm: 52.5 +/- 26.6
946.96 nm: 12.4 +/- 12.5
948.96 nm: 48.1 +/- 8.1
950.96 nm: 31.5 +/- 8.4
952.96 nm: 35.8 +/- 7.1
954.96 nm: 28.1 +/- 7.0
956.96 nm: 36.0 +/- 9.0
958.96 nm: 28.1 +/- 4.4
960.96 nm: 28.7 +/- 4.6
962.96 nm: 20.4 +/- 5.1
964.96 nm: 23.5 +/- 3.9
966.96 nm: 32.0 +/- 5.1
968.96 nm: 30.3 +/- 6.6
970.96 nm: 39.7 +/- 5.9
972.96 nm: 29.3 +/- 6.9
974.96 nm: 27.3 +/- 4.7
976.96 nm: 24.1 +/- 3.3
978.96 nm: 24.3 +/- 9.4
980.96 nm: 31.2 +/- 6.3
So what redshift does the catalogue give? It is 0.214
